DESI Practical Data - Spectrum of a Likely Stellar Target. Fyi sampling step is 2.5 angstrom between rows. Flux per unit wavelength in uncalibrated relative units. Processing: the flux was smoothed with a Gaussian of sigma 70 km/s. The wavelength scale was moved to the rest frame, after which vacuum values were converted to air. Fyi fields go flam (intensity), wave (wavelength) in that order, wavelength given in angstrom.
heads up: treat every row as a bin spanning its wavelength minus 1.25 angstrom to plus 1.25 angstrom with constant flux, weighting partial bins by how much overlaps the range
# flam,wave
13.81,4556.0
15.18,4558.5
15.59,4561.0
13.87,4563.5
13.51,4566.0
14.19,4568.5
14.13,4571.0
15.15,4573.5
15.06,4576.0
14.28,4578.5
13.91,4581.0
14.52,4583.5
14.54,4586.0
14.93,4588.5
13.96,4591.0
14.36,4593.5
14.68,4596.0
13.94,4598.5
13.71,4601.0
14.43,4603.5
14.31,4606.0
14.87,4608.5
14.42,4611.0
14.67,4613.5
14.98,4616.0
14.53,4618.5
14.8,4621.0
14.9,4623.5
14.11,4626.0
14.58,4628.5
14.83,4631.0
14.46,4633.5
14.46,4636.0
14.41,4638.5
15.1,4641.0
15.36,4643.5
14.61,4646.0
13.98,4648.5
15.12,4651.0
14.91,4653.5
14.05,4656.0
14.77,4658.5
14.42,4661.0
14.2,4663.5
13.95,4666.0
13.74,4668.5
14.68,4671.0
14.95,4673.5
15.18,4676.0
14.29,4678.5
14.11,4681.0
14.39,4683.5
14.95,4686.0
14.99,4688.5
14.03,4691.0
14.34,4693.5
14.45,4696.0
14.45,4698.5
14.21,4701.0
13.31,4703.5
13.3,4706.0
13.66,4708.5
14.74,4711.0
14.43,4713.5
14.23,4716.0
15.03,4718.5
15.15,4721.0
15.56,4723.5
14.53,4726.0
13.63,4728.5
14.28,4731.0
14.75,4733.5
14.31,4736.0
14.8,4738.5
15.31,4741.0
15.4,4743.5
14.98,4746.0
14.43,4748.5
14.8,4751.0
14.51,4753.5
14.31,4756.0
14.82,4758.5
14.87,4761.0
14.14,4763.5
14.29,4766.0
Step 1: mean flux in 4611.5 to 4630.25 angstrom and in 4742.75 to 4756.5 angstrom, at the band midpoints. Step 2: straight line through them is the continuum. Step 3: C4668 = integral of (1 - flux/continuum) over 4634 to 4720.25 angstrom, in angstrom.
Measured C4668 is 1.5 angstrom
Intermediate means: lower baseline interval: 14.6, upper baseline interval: 14.7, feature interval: 14.4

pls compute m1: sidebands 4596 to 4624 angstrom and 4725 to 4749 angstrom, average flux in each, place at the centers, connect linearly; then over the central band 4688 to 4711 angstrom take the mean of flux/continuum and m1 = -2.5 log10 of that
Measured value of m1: 0.039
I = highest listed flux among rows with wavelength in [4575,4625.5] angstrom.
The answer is 15.06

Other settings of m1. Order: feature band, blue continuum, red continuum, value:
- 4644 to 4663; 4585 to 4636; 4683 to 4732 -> -0.01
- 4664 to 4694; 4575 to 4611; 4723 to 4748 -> 0.01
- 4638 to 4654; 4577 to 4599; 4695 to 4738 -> -0.03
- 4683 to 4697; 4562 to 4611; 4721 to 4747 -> 0.01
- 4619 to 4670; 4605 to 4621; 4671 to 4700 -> 0.01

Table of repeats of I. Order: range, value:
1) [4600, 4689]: 15.36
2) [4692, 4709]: 14.45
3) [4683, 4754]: 15.56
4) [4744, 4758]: 14.98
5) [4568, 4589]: 15.15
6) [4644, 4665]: 15.12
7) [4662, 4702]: 15.18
